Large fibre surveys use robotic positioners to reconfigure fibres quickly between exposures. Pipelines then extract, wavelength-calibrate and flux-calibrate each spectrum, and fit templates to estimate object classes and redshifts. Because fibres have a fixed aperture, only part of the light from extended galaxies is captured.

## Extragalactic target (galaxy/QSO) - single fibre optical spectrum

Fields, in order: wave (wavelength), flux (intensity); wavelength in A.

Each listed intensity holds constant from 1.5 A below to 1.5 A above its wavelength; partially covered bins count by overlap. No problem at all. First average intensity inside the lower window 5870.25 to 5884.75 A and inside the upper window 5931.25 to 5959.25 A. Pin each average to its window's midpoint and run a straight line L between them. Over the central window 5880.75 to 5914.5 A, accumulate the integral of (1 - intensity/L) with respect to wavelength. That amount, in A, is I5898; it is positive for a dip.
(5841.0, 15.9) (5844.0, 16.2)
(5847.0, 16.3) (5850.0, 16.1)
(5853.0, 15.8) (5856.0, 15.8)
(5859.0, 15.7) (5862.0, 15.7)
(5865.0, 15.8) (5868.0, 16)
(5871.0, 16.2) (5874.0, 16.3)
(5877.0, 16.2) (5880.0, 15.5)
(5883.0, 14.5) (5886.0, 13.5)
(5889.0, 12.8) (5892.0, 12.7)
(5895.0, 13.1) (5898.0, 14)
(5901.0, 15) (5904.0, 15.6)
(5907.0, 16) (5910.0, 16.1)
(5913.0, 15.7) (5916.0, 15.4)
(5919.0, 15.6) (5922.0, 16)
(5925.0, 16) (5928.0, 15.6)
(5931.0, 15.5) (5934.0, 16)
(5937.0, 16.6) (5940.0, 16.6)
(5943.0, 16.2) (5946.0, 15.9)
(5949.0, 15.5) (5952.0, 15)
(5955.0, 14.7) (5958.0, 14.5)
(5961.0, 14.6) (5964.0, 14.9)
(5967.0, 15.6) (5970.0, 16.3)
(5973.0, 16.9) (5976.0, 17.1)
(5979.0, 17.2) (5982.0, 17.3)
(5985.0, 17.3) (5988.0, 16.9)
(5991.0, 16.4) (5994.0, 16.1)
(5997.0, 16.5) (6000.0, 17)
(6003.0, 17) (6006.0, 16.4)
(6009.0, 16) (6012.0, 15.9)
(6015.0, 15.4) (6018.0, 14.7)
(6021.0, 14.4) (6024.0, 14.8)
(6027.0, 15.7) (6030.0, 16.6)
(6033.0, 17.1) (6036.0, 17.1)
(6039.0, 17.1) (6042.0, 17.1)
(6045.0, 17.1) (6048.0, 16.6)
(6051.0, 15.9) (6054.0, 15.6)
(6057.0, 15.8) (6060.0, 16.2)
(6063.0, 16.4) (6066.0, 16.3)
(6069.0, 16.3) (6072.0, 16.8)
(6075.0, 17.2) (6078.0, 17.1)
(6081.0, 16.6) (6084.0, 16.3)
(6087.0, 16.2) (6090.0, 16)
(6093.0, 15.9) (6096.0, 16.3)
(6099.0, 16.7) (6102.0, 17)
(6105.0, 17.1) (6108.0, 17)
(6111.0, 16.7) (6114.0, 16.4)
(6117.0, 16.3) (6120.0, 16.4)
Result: 2.6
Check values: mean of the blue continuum 15.7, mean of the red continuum 15.7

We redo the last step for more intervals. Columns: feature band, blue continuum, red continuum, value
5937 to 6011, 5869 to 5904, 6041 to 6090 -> -3.18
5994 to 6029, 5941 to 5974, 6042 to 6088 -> 0.28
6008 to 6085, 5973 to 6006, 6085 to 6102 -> 1.44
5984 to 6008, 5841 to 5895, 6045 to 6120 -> -1.02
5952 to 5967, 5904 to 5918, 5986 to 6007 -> 1.35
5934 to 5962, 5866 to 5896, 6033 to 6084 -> -0.24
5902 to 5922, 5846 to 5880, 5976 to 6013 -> 0.62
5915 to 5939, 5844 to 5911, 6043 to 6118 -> -0.51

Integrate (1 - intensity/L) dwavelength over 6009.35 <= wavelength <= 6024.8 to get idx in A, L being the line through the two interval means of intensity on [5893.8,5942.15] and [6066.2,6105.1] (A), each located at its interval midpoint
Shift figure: 1.0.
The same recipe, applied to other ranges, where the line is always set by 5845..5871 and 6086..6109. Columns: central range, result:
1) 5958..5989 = -0.18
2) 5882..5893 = 1.82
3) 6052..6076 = 0.21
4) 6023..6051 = -0.35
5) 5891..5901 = 1.54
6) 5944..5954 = 0.42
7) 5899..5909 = 0.34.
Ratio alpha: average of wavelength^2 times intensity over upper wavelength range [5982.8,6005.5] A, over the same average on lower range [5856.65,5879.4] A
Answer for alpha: 1.09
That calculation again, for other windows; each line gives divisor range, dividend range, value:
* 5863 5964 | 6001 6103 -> 1.12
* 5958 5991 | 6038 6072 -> 1.03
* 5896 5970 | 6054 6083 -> 1.11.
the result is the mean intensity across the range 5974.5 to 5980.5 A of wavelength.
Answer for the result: 17.2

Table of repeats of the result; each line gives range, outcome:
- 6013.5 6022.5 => 14.8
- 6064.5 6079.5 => 16.7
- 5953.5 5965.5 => 14.7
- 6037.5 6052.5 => 16.8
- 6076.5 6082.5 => 16.9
